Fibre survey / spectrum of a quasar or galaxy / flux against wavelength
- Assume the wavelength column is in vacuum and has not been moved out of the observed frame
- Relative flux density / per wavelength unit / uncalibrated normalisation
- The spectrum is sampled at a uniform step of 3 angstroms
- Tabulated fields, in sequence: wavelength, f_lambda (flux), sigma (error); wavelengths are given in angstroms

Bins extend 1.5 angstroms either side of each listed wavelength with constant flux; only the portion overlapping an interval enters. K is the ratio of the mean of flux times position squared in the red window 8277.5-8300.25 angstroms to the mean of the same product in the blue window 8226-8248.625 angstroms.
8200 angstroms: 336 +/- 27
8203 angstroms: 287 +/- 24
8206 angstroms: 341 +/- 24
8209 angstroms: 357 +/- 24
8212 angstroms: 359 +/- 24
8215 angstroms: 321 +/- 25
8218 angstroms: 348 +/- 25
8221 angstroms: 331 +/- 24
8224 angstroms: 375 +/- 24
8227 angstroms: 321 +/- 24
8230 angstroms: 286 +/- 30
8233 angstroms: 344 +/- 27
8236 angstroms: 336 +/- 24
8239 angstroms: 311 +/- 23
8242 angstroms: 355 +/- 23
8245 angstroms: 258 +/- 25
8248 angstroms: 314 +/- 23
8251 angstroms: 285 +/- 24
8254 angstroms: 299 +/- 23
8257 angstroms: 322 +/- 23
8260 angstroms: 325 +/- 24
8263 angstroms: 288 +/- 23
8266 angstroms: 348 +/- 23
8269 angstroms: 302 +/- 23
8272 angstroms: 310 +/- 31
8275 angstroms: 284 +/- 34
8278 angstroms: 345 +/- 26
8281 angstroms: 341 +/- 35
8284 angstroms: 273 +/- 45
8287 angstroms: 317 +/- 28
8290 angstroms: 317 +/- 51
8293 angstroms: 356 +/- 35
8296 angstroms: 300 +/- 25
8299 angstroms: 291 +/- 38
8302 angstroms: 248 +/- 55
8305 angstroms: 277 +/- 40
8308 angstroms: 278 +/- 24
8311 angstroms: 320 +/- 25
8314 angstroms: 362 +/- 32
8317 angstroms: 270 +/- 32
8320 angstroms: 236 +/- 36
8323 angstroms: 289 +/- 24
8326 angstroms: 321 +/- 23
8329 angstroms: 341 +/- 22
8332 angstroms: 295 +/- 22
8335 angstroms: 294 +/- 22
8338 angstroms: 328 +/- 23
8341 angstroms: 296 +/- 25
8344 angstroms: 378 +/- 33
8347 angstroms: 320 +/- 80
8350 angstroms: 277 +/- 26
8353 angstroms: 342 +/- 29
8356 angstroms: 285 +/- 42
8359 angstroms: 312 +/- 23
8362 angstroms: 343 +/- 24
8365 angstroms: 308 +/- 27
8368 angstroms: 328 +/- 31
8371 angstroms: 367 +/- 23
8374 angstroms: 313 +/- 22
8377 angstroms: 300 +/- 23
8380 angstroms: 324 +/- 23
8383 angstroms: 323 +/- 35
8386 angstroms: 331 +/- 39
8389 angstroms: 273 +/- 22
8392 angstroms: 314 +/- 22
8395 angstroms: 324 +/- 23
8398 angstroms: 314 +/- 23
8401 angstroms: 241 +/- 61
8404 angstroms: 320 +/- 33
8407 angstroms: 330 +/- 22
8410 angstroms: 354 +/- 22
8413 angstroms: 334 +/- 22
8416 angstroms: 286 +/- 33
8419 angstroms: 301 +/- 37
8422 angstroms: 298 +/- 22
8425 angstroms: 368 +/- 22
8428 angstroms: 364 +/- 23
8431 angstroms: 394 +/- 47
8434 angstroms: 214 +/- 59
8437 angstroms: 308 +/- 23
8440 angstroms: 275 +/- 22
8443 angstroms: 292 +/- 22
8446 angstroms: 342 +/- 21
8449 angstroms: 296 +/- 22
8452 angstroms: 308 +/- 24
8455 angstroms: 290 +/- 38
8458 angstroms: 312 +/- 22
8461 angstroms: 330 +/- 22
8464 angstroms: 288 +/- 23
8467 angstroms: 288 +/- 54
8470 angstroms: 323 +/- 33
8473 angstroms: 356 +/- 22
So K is 1.02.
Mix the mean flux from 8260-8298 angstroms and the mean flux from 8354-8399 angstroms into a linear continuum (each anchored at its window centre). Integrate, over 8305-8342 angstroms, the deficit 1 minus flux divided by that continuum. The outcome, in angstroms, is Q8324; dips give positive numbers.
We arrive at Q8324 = 1.7 angstroms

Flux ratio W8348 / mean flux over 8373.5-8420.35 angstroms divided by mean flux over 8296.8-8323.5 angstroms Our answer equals 1.09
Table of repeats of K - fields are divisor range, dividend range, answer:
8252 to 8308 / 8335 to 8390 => 1.06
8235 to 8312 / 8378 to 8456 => 1.05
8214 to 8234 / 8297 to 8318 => 0.90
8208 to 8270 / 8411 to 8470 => 1.01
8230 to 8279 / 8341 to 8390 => 1.05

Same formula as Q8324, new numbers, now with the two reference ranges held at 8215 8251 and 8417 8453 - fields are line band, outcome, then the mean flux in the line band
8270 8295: 0.29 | 317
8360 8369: -0.25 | 325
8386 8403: 0.96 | 297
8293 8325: 2.87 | 291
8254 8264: 0.35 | 311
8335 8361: 0.09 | 316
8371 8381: -0.12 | 320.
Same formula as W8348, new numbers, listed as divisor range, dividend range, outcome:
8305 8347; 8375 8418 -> 1.01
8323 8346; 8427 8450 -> 0.97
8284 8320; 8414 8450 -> 1.04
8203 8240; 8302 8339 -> 0.89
